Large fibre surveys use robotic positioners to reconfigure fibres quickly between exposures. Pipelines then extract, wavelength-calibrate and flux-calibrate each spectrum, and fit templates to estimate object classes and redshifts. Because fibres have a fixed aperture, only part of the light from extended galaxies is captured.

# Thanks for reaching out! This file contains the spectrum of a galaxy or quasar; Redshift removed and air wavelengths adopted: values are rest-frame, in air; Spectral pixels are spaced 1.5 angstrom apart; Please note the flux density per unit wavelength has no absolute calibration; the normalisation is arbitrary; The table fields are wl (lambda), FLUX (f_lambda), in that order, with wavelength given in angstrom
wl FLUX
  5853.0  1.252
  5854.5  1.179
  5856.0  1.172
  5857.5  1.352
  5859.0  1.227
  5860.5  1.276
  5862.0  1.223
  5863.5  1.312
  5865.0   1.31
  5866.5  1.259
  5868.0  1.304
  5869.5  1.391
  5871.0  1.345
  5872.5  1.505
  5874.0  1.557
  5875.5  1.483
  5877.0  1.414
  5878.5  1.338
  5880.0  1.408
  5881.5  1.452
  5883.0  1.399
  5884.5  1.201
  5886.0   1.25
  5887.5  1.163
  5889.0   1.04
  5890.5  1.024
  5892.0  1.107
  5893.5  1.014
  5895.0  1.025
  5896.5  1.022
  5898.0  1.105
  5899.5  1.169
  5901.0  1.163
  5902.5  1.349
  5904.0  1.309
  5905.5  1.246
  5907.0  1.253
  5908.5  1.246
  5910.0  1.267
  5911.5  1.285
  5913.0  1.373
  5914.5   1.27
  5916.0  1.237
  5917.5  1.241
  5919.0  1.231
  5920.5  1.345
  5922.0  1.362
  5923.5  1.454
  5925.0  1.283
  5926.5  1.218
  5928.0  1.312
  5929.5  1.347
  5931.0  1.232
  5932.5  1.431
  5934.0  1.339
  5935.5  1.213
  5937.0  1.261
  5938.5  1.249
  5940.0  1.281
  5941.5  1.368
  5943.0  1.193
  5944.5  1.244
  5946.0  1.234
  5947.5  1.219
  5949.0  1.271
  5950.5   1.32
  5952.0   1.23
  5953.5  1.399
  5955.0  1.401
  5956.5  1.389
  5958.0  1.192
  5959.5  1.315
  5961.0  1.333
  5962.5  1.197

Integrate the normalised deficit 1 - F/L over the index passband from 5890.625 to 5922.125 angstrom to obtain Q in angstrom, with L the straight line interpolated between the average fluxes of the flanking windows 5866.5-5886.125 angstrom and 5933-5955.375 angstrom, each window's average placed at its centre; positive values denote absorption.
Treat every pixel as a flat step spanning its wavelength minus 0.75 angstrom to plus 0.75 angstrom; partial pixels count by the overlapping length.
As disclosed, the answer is 3.0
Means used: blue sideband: 1.39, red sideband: 1.28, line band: 1.21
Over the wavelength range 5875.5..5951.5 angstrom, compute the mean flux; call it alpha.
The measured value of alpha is 1.26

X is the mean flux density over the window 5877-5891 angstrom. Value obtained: 1.27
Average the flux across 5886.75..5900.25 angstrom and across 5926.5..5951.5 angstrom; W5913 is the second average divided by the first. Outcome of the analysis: 1.19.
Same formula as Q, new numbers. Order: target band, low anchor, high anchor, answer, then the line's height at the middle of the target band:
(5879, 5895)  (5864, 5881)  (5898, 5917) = 1.7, 1.34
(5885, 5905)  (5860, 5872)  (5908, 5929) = 2.5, 1.3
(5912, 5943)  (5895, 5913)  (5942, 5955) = -1.3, 1.25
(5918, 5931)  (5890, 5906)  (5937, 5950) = -1.1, 1.21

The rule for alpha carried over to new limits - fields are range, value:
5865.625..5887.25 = 1.37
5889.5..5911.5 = 1.17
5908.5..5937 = 1.3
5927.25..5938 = 1.3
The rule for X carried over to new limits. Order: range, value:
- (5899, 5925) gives 1.28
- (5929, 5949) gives 1.28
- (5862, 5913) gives 1.27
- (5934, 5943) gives 1.27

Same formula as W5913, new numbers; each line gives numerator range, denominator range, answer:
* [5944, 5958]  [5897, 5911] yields 1.05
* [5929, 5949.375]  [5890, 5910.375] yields 1.10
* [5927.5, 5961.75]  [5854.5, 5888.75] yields 0.98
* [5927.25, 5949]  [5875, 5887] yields 0.94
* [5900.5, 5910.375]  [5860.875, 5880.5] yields 0.92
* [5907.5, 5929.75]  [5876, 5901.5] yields 1.08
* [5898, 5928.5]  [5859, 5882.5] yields 0.93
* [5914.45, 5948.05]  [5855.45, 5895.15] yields 1.00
